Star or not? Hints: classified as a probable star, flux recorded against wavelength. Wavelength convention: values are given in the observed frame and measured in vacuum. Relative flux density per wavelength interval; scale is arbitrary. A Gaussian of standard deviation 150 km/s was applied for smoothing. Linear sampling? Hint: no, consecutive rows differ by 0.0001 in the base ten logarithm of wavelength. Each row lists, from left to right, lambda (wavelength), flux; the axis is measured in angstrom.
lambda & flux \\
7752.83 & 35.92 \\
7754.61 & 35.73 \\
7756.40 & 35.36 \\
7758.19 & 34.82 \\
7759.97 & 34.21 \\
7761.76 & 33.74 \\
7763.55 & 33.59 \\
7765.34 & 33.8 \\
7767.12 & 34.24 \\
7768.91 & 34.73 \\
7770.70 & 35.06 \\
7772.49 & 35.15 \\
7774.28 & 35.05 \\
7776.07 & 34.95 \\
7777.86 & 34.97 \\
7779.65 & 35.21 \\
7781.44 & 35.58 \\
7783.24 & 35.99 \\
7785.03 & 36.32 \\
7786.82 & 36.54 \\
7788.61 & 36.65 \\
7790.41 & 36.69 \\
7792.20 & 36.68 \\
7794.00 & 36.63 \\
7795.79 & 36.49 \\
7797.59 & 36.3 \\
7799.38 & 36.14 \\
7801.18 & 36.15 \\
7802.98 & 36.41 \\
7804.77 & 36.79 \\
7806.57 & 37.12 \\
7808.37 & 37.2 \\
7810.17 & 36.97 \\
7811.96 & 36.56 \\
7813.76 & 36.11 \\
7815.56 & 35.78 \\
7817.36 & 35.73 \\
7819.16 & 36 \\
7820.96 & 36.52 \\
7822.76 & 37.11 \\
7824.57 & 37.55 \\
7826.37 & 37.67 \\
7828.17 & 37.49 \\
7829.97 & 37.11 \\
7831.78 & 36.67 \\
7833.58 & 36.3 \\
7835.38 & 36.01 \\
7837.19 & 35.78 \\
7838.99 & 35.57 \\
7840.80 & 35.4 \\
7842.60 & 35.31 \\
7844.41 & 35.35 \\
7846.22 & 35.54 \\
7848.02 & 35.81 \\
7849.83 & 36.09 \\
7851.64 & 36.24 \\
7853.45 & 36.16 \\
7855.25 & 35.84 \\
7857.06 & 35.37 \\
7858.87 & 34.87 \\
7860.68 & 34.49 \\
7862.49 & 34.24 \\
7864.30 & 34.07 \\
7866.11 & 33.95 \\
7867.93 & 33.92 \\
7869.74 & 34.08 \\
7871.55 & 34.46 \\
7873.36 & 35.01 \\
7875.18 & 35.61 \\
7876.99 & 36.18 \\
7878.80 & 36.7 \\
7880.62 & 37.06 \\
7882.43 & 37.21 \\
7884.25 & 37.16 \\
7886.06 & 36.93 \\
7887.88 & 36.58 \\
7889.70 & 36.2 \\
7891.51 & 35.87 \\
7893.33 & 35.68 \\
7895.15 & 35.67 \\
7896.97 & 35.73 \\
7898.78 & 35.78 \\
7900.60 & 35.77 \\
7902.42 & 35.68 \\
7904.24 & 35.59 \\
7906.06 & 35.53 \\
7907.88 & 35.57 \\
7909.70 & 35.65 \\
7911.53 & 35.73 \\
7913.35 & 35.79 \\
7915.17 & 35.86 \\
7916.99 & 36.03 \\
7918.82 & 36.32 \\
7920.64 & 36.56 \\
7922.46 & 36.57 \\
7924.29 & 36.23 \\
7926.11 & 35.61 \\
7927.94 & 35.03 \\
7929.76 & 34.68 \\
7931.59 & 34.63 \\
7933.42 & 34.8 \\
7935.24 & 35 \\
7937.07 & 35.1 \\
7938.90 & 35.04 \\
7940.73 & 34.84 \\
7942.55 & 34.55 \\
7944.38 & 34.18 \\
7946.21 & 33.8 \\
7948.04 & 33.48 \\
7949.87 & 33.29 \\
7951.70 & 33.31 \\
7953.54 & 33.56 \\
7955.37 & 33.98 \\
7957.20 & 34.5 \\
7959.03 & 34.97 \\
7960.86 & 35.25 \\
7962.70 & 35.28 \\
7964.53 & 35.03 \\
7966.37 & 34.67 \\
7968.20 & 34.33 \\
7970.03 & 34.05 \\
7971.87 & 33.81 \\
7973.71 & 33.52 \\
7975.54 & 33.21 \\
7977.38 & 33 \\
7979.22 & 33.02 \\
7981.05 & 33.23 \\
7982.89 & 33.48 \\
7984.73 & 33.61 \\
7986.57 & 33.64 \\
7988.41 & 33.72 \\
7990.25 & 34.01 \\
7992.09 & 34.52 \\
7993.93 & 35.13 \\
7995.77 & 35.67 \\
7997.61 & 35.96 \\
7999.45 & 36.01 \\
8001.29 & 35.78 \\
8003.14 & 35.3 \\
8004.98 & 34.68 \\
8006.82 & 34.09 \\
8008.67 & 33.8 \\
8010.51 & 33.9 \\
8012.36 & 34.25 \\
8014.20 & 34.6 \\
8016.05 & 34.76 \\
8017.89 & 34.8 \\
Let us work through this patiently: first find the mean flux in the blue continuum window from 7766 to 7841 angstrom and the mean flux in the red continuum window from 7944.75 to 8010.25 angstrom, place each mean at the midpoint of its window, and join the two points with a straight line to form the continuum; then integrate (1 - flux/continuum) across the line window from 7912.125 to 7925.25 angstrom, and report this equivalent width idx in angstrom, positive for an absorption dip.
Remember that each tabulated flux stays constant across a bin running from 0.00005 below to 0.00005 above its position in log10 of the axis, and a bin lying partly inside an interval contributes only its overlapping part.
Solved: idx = -0.5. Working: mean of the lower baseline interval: 36.2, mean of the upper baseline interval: 34.2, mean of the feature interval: 36.2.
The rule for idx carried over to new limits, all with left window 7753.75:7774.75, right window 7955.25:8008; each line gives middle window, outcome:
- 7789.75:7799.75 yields -0.6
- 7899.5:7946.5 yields -1.3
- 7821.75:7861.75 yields -1.8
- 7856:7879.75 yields -0.2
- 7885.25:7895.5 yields -0.5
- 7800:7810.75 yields -0.7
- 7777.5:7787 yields -0.3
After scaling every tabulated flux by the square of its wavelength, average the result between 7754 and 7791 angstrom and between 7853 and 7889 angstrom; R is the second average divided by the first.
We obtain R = 1.0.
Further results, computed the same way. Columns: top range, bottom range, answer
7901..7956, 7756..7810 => 1.02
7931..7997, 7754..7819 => 1.00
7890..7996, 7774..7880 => 1.00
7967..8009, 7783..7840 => 0.98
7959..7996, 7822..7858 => 0.98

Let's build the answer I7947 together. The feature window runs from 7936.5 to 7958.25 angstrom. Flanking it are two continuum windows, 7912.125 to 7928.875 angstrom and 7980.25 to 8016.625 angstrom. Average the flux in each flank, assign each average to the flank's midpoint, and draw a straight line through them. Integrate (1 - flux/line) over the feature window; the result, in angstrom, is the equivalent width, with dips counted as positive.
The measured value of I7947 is 0.84 angstrom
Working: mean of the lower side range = 36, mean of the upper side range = 34.5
